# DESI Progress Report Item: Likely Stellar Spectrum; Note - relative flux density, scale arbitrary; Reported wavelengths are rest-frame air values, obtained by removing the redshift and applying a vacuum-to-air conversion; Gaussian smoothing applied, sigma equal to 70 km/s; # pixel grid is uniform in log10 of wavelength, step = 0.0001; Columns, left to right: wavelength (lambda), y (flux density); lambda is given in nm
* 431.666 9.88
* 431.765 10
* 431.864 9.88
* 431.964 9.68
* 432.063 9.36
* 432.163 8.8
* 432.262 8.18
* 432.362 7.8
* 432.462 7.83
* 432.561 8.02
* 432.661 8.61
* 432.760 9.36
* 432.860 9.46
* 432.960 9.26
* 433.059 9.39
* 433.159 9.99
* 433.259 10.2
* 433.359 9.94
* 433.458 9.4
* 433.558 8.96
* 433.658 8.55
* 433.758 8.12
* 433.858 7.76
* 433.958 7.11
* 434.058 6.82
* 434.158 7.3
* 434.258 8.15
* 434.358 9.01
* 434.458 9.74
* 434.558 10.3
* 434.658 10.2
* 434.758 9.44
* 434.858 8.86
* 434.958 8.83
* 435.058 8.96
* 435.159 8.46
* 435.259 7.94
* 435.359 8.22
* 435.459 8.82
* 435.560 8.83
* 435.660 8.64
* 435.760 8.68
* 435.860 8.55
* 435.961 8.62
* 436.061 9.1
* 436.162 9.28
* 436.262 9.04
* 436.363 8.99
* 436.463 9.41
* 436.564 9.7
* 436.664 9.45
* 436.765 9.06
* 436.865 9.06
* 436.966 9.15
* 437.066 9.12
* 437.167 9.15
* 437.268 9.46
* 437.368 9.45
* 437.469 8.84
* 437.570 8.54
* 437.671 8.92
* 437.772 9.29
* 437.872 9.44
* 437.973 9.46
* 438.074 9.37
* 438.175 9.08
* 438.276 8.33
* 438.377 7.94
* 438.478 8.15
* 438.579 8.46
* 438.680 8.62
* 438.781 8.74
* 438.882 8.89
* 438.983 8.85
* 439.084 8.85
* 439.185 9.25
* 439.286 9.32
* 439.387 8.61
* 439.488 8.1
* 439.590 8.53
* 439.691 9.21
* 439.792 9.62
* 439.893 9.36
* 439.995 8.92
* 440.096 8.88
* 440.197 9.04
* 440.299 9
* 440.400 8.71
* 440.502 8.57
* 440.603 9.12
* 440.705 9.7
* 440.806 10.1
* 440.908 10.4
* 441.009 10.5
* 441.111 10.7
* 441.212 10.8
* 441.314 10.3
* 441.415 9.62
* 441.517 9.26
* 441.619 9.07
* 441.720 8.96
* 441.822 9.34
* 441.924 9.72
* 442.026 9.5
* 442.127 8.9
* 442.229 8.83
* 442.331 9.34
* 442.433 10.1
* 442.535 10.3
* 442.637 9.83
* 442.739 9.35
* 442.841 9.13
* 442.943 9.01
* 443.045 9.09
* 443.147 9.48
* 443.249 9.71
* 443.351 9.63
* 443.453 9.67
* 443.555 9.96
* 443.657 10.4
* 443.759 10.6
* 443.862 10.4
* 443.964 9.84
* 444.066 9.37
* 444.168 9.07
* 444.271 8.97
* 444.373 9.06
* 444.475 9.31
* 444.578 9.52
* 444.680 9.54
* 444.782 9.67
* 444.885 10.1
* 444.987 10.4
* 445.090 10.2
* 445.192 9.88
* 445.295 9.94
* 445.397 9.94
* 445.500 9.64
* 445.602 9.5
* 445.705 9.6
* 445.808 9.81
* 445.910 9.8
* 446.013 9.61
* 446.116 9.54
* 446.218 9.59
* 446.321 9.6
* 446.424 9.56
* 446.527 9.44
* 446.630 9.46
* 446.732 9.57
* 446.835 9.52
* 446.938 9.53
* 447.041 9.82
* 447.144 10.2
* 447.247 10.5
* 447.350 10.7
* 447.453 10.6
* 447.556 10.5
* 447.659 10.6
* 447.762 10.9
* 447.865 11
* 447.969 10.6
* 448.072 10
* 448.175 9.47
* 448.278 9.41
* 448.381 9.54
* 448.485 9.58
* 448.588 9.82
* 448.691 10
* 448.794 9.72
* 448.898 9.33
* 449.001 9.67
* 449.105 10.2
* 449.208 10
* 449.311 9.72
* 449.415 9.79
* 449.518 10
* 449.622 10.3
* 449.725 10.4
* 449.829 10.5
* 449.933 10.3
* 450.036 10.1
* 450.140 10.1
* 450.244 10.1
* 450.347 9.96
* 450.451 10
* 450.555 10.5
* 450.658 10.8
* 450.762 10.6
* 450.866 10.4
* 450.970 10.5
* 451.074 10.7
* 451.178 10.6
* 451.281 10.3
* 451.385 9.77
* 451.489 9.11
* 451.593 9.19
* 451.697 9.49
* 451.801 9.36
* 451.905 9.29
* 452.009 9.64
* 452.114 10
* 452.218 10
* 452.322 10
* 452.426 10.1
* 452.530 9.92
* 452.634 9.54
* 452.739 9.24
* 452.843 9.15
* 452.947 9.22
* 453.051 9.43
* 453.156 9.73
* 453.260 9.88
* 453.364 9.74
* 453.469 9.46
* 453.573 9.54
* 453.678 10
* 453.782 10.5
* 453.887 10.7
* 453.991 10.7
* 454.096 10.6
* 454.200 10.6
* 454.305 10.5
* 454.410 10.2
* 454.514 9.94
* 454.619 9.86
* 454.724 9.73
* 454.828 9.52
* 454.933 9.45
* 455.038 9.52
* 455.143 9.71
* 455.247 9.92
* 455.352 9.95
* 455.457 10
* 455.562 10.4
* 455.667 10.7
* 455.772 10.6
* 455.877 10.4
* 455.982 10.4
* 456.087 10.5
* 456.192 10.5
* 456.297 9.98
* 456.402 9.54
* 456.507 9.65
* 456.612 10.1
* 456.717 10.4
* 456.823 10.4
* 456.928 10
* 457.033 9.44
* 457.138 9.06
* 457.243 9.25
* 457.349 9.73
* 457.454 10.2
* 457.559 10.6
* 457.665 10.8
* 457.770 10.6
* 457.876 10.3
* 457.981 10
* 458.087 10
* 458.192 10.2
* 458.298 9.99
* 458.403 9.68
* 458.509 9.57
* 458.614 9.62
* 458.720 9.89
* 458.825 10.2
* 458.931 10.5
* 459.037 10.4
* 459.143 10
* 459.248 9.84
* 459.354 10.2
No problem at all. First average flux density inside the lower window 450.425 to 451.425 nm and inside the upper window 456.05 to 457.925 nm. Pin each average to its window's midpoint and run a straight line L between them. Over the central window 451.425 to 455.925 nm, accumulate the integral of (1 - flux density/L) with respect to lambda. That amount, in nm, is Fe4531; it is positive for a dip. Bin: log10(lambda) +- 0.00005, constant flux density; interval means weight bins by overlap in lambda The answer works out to 0.171 nm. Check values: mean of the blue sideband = 10.4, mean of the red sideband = 10.1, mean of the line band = 9.87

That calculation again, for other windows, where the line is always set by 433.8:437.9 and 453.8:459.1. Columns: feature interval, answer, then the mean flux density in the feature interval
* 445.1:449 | -0.145 nm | 9.89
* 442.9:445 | -0.067 nm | 9.65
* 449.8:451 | -0.072 nm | 10.3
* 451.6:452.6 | 0.011 nm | 9.73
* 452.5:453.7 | 0.041 nm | 9.55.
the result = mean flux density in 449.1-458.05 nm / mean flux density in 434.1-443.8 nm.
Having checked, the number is 1.1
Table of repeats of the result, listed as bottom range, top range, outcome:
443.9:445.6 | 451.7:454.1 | 1.01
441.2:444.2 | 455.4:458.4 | 1.05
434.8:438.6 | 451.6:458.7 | 1.12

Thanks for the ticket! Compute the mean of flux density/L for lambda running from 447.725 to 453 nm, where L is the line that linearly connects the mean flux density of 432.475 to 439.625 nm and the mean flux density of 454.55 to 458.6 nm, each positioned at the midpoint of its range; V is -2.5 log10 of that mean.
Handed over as -0.03 mag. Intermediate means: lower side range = 8.89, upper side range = 10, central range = 9.96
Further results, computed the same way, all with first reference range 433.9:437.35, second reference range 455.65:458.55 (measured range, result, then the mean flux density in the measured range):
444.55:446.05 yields -0.05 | 9.82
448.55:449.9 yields -0.04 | 9.96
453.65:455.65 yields -0.02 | 10.1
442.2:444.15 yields -0.04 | 9.69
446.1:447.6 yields -0.04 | 9.88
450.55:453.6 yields 0.00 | 9.83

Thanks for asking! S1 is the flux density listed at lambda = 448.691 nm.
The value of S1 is 10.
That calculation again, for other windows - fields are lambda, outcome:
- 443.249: 9.71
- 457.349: 9.73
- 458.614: 9.62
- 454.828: 9.52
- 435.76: 8.68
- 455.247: 9.92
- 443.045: 9.09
